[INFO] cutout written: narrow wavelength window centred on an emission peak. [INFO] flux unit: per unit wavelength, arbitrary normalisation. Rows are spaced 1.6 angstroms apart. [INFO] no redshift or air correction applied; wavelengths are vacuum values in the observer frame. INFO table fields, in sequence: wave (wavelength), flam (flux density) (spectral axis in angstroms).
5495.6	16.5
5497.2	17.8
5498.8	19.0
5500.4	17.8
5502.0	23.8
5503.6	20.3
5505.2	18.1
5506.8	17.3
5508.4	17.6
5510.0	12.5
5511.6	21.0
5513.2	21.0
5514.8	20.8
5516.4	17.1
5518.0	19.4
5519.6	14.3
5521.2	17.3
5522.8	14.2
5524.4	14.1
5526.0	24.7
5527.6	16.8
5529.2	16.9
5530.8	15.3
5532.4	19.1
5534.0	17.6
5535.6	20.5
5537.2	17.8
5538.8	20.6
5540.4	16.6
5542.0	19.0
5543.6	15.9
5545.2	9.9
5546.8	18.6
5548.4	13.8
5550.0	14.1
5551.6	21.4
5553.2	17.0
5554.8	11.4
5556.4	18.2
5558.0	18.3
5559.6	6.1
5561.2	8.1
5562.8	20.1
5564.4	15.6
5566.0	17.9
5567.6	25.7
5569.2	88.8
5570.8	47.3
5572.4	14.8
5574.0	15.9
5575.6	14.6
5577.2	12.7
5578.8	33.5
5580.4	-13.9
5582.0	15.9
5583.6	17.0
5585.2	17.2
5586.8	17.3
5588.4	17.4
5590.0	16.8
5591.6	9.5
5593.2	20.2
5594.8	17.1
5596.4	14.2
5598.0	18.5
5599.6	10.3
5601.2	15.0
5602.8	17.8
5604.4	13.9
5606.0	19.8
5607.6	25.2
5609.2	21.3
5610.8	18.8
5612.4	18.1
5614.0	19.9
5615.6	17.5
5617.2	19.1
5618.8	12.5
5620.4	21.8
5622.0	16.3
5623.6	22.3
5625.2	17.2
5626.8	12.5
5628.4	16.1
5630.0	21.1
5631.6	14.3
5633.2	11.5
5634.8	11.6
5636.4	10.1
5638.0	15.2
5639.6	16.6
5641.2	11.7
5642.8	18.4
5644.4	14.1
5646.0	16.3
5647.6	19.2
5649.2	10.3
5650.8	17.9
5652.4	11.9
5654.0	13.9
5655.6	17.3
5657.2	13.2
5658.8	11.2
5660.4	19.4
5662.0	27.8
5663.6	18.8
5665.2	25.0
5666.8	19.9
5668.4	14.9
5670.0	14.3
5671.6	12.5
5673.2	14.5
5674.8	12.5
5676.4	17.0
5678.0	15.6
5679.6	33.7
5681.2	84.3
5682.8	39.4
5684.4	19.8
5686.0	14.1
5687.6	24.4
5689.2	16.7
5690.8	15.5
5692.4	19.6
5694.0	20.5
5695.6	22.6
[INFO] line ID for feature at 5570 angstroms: Hbeta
